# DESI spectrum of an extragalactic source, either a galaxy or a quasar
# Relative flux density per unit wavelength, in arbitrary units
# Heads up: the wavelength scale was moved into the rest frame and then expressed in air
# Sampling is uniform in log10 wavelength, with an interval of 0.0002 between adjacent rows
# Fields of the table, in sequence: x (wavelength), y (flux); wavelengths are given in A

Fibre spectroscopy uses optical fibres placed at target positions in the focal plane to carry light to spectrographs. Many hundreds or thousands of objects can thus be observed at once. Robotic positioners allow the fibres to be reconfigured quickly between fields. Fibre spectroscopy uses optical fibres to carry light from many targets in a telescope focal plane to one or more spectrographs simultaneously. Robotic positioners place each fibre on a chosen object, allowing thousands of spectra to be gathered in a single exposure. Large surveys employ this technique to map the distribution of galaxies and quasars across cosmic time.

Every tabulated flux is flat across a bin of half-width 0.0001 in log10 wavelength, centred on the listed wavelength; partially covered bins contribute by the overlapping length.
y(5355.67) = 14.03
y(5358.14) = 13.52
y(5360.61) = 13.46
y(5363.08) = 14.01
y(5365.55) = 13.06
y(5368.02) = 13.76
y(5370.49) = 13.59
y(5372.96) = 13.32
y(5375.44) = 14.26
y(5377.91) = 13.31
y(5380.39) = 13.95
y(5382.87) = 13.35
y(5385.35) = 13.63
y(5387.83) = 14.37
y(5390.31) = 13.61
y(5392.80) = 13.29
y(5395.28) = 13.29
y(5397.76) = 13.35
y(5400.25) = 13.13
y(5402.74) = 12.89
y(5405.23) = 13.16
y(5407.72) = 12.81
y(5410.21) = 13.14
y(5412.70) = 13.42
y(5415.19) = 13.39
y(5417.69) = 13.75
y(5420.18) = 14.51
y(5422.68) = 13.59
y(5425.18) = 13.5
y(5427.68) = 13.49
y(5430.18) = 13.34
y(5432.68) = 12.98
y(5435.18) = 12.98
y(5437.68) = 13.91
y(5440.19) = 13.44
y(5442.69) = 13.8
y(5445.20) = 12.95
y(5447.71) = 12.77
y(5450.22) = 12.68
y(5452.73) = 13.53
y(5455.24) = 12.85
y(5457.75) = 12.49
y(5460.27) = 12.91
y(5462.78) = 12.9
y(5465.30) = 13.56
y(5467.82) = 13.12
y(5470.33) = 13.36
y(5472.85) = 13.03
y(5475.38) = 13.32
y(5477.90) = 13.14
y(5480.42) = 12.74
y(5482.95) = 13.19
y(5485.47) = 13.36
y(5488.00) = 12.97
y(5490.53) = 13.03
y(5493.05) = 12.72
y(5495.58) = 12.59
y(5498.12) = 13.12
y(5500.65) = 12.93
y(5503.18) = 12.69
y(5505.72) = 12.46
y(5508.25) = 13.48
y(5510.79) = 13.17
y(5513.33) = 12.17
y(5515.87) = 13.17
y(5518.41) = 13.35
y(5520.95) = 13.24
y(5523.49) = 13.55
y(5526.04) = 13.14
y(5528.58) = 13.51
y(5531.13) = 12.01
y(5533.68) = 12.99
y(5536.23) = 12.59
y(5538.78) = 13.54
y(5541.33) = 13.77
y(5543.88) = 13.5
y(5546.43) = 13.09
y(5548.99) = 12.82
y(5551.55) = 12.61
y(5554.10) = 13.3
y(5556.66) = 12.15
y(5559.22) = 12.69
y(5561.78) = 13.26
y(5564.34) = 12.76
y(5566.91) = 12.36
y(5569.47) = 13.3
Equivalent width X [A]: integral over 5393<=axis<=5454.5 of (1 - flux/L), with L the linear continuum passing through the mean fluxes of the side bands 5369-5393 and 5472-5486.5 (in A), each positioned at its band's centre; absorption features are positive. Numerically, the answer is 0.5 A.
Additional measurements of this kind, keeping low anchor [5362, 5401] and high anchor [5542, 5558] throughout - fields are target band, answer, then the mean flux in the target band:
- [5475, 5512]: 0.5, 13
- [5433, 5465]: 0.5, 13.1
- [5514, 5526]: -0.2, 13.2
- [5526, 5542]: -0.1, 13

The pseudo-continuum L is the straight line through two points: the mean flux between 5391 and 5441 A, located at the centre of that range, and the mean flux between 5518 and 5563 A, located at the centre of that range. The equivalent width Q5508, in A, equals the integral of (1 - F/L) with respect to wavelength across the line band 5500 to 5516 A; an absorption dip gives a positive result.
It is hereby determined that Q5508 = 0.4 A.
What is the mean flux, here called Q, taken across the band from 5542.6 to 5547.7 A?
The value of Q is 13.3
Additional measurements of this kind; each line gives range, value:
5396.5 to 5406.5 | 13.1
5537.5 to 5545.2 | 13.6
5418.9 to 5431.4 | 13.7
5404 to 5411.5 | 13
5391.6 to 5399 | 13.3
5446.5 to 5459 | 12.9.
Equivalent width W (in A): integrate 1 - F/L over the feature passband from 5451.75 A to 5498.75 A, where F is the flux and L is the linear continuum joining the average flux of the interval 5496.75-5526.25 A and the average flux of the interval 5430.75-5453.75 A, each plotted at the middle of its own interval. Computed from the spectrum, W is 0.3 A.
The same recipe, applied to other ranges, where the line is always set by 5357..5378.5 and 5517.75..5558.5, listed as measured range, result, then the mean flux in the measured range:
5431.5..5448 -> 0.1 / 13.3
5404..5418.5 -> 0.2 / 13.3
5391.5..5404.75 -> 0.3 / 13.2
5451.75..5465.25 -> 0.3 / 13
